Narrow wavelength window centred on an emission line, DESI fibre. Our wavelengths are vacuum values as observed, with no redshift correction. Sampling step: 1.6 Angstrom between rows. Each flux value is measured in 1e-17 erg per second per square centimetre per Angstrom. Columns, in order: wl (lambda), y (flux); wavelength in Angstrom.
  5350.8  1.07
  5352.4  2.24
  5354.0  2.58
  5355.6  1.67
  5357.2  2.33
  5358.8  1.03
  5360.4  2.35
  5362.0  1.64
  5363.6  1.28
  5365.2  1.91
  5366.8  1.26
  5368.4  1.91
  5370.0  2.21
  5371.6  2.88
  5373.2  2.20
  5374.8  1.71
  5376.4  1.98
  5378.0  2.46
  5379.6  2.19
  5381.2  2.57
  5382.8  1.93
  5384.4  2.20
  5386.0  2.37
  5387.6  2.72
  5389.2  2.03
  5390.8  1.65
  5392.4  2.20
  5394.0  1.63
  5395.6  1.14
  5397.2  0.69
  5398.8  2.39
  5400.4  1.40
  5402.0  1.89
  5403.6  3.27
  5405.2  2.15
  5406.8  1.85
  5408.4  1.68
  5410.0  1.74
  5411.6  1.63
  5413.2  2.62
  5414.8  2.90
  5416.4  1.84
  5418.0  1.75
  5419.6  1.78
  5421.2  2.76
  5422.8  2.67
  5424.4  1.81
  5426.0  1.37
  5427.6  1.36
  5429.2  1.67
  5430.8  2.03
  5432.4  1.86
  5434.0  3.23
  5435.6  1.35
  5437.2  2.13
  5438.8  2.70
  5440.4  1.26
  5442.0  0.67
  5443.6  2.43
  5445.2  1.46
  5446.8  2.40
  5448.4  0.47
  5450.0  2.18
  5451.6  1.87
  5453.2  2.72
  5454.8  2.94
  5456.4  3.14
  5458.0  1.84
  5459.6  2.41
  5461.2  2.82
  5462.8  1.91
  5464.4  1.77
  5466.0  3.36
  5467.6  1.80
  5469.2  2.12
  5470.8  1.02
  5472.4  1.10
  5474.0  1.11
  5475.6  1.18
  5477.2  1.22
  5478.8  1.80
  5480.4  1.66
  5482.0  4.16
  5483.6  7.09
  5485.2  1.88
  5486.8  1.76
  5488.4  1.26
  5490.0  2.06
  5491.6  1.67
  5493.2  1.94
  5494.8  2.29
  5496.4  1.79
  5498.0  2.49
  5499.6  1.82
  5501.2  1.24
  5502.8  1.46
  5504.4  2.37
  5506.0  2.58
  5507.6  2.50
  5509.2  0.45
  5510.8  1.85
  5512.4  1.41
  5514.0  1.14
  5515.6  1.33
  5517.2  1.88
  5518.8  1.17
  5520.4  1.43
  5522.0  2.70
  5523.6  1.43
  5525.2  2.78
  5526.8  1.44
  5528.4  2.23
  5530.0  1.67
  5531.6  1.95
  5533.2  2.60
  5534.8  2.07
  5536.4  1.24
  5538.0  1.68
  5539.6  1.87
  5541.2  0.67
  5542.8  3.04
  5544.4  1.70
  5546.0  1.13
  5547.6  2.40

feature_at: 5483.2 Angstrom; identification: Hbeta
